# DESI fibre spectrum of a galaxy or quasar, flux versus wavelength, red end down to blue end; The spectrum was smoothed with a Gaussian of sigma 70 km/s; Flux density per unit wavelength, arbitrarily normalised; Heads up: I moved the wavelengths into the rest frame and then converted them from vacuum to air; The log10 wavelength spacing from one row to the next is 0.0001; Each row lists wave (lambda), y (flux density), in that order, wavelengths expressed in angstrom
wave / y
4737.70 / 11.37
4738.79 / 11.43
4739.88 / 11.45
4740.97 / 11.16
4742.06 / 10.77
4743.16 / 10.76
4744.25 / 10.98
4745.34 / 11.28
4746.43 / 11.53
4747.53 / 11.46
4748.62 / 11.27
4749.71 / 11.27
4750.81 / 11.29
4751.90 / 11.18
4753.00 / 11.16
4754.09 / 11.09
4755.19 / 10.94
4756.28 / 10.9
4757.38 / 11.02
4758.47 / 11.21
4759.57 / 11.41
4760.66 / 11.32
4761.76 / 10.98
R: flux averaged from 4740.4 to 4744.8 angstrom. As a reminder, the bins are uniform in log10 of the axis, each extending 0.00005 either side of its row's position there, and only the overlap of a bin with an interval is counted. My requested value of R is 10.9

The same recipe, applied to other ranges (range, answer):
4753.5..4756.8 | 11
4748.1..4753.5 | 11.2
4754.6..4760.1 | 11.1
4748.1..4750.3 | 11.3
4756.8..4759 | 11.1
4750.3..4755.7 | 11.1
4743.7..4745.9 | 11.2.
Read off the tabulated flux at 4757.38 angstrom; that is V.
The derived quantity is 11.02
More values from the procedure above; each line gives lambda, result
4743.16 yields 10.76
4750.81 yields 11.29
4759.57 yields 11.41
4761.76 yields 10.98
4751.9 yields 11.18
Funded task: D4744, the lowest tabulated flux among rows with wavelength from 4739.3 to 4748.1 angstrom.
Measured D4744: 10.76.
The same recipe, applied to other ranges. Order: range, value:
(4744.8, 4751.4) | 11.27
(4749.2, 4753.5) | 11.16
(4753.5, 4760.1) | 10.9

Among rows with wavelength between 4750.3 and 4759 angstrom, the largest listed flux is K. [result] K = 11.29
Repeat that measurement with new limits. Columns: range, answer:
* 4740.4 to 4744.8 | 11.16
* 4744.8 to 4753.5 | 11.53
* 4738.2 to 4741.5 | 11.45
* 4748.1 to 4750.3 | 11.27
